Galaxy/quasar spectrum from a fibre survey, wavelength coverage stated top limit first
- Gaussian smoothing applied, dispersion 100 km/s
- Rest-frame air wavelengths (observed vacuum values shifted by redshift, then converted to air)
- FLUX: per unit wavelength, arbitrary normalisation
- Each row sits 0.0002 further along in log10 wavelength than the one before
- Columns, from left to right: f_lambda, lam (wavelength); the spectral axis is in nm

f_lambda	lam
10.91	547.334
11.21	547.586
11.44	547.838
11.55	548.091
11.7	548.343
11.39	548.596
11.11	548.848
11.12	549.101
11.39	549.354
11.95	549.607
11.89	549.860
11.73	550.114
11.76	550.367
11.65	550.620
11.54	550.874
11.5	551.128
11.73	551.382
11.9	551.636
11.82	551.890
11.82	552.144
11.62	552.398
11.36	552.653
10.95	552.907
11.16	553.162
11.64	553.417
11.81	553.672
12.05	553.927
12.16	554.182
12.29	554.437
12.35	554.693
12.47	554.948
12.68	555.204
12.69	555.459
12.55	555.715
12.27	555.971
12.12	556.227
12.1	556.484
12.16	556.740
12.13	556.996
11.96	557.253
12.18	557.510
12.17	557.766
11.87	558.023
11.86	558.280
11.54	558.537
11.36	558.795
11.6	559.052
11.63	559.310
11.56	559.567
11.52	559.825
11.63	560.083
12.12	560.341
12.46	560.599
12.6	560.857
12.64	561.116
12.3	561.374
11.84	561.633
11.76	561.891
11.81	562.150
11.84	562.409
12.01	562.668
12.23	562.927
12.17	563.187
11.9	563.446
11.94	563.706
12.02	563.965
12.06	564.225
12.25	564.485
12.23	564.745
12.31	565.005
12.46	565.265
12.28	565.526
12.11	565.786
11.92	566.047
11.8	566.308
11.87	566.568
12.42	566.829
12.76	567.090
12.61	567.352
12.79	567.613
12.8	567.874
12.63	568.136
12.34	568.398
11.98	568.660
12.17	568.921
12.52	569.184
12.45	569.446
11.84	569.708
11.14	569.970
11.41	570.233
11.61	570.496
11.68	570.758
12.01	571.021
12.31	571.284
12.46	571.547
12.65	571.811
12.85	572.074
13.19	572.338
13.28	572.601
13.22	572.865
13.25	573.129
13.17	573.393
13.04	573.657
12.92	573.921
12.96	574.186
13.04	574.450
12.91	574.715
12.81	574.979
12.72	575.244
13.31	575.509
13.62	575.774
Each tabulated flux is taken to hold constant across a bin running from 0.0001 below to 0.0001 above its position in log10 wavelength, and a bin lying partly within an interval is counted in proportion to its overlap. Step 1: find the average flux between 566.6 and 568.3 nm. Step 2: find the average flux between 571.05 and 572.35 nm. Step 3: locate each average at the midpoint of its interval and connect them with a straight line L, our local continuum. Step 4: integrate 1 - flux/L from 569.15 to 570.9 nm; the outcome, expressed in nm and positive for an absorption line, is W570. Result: 0.12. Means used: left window 12.6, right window 12.6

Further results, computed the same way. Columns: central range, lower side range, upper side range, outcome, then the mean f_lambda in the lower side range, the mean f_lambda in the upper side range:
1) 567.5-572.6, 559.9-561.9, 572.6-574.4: 0.23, 12.2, 13.1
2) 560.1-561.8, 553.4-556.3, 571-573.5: 0.03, 12.3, 12.9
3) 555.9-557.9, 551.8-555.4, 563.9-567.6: -0.02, 11.9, 12.2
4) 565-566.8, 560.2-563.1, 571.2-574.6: 0.05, 12.1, 13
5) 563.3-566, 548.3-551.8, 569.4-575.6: 0.02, 11.6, 12.6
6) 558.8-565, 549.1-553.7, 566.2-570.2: 0.01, 11.6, 12.3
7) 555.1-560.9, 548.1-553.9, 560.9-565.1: -0.07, 11.6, 12.1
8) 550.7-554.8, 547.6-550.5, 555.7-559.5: -0.01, 11.5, 11.9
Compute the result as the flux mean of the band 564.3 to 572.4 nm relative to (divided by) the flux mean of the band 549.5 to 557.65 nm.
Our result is 1.03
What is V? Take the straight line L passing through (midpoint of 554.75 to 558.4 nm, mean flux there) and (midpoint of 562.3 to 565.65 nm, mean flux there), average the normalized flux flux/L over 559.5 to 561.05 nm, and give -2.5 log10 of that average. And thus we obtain 0.01 mag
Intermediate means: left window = 12.2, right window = 12.1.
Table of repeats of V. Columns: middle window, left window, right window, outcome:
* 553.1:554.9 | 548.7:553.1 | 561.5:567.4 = -0.03 mag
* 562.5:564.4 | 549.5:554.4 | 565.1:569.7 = 0.01 mag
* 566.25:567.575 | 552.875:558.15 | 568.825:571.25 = -0.04 mag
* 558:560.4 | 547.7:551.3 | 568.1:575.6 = 0.03 mag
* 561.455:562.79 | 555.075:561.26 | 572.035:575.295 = 0.04 mag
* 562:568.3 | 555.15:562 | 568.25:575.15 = 0.01 mag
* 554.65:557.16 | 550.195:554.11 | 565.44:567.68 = -0.05 mag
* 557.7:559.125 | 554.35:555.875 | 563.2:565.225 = 0.06 mag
